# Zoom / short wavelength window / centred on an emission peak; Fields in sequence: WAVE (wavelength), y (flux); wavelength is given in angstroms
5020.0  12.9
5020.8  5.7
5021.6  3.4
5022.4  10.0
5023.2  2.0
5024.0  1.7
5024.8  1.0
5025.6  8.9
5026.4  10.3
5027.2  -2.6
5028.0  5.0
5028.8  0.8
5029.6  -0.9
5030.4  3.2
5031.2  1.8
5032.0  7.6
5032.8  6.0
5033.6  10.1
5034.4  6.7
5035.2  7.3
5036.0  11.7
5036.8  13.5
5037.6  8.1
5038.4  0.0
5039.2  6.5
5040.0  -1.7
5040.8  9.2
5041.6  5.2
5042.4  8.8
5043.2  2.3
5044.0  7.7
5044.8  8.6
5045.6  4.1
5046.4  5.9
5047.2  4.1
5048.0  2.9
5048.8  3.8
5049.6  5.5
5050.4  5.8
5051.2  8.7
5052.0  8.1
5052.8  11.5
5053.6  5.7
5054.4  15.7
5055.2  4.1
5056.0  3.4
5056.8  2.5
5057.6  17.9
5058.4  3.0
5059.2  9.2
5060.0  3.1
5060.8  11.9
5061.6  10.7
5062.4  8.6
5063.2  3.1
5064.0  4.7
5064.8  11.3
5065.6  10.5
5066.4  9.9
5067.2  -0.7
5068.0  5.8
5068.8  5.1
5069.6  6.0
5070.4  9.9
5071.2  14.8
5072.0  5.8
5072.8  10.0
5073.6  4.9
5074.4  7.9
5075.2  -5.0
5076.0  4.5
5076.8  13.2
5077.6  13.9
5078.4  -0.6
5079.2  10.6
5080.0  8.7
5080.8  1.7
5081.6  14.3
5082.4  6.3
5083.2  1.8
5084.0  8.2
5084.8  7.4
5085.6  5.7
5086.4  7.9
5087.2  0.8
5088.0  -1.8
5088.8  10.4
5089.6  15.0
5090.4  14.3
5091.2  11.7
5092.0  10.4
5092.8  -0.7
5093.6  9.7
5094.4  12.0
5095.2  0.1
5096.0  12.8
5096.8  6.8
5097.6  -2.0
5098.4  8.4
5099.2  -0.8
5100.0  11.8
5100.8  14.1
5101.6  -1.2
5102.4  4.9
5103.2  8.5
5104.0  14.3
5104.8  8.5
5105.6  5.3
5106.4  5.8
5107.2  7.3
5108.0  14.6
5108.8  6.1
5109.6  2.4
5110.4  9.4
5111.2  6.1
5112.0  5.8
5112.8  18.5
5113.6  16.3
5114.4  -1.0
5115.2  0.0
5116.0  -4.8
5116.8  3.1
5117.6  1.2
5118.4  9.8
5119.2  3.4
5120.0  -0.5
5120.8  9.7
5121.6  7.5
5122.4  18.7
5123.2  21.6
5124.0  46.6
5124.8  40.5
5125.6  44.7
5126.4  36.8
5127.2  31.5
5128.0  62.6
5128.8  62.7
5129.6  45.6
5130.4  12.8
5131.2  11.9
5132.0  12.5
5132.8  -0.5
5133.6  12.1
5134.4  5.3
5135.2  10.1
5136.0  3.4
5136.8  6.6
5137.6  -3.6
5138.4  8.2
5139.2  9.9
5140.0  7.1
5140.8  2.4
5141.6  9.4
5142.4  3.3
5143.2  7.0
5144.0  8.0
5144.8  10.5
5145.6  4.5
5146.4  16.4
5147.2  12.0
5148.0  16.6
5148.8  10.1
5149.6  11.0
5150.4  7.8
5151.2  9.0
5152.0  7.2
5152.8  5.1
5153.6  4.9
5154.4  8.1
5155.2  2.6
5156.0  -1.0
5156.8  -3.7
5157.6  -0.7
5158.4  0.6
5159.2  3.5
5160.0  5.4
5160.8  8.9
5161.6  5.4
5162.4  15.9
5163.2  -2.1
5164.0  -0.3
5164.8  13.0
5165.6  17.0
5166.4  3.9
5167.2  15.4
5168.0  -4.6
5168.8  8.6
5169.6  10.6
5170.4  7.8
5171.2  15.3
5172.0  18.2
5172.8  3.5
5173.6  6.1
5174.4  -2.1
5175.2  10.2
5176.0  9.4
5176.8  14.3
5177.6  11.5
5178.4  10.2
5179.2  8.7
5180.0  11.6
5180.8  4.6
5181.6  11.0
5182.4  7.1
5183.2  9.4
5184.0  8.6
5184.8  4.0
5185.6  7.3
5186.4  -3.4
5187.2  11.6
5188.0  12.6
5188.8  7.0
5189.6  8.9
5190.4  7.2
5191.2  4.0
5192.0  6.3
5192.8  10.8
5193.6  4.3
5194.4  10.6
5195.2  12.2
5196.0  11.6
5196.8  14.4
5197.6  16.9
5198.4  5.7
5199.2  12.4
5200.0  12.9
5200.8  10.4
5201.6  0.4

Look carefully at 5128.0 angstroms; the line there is [O II]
